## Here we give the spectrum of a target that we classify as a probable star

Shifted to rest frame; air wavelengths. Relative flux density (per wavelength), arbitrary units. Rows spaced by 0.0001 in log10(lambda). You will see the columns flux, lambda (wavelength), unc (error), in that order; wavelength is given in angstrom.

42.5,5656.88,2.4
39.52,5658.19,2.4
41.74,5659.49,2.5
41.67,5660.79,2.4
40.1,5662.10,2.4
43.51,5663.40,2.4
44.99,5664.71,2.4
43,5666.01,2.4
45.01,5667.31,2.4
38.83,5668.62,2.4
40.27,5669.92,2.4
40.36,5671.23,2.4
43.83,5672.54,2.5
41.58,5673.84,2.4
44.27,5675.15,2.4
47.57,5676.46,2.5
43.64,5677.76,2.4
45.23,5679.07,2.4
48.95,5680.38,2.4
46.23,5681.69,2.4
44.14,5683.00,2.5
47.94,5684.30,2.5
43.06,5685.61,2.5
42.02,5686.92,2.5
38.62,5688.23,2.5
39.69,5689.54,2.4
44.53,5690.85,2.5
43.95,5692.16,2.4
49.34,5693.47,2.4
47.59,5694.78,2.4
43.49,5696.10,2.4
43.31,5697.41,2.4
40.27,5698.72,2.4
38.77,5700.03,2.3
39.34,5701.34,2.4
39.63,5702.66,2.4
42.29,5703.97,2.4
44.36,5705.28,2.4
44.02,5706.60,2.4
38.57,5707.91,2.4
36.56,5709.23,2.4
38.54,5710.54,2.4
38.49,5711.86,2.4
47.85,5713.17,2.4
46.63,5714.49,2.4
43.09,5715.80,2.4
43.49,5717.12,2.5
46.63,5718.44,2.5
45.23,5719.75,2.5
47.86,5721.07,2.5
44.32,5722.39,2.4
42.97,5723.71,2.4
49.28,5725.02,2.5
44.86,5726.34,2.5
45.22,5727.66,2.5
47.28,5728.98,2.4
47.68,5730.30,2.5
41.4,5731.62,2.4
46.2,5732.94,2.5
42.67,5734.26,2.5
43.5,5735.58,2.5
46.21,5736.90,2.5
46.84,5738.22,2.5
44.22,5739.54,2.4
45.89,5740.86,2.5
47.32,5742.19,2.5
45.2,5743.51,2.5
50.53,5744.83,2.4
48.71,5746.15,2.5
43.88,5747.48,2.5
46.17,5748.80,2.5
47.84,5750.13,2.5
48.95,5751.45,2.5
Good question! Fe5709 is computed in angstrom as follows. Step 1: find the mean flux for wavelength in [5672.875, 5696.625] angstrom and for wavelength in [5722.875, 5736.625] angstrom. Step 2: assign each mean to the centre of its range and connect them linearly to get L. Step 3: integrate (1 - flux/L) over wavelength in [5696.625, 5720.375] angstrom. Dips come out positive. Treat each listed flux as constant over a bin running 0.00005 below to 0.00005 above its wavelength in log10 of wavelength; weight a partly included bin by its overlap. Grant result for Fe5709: 1.5 angstrom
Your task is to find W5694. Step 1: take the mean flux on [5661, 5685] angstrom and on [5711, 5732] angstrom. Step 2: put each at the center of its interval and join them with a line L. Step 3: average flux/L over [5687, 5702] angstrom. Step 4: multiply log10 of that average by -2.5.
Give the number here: 0.04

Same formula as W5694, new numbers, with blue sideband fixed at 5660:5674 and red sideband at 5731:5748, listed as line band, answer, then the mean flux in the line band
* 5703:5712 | 0.092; 40.5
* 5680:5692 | -0.019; 43.8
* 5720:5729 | -0.023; 45.8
